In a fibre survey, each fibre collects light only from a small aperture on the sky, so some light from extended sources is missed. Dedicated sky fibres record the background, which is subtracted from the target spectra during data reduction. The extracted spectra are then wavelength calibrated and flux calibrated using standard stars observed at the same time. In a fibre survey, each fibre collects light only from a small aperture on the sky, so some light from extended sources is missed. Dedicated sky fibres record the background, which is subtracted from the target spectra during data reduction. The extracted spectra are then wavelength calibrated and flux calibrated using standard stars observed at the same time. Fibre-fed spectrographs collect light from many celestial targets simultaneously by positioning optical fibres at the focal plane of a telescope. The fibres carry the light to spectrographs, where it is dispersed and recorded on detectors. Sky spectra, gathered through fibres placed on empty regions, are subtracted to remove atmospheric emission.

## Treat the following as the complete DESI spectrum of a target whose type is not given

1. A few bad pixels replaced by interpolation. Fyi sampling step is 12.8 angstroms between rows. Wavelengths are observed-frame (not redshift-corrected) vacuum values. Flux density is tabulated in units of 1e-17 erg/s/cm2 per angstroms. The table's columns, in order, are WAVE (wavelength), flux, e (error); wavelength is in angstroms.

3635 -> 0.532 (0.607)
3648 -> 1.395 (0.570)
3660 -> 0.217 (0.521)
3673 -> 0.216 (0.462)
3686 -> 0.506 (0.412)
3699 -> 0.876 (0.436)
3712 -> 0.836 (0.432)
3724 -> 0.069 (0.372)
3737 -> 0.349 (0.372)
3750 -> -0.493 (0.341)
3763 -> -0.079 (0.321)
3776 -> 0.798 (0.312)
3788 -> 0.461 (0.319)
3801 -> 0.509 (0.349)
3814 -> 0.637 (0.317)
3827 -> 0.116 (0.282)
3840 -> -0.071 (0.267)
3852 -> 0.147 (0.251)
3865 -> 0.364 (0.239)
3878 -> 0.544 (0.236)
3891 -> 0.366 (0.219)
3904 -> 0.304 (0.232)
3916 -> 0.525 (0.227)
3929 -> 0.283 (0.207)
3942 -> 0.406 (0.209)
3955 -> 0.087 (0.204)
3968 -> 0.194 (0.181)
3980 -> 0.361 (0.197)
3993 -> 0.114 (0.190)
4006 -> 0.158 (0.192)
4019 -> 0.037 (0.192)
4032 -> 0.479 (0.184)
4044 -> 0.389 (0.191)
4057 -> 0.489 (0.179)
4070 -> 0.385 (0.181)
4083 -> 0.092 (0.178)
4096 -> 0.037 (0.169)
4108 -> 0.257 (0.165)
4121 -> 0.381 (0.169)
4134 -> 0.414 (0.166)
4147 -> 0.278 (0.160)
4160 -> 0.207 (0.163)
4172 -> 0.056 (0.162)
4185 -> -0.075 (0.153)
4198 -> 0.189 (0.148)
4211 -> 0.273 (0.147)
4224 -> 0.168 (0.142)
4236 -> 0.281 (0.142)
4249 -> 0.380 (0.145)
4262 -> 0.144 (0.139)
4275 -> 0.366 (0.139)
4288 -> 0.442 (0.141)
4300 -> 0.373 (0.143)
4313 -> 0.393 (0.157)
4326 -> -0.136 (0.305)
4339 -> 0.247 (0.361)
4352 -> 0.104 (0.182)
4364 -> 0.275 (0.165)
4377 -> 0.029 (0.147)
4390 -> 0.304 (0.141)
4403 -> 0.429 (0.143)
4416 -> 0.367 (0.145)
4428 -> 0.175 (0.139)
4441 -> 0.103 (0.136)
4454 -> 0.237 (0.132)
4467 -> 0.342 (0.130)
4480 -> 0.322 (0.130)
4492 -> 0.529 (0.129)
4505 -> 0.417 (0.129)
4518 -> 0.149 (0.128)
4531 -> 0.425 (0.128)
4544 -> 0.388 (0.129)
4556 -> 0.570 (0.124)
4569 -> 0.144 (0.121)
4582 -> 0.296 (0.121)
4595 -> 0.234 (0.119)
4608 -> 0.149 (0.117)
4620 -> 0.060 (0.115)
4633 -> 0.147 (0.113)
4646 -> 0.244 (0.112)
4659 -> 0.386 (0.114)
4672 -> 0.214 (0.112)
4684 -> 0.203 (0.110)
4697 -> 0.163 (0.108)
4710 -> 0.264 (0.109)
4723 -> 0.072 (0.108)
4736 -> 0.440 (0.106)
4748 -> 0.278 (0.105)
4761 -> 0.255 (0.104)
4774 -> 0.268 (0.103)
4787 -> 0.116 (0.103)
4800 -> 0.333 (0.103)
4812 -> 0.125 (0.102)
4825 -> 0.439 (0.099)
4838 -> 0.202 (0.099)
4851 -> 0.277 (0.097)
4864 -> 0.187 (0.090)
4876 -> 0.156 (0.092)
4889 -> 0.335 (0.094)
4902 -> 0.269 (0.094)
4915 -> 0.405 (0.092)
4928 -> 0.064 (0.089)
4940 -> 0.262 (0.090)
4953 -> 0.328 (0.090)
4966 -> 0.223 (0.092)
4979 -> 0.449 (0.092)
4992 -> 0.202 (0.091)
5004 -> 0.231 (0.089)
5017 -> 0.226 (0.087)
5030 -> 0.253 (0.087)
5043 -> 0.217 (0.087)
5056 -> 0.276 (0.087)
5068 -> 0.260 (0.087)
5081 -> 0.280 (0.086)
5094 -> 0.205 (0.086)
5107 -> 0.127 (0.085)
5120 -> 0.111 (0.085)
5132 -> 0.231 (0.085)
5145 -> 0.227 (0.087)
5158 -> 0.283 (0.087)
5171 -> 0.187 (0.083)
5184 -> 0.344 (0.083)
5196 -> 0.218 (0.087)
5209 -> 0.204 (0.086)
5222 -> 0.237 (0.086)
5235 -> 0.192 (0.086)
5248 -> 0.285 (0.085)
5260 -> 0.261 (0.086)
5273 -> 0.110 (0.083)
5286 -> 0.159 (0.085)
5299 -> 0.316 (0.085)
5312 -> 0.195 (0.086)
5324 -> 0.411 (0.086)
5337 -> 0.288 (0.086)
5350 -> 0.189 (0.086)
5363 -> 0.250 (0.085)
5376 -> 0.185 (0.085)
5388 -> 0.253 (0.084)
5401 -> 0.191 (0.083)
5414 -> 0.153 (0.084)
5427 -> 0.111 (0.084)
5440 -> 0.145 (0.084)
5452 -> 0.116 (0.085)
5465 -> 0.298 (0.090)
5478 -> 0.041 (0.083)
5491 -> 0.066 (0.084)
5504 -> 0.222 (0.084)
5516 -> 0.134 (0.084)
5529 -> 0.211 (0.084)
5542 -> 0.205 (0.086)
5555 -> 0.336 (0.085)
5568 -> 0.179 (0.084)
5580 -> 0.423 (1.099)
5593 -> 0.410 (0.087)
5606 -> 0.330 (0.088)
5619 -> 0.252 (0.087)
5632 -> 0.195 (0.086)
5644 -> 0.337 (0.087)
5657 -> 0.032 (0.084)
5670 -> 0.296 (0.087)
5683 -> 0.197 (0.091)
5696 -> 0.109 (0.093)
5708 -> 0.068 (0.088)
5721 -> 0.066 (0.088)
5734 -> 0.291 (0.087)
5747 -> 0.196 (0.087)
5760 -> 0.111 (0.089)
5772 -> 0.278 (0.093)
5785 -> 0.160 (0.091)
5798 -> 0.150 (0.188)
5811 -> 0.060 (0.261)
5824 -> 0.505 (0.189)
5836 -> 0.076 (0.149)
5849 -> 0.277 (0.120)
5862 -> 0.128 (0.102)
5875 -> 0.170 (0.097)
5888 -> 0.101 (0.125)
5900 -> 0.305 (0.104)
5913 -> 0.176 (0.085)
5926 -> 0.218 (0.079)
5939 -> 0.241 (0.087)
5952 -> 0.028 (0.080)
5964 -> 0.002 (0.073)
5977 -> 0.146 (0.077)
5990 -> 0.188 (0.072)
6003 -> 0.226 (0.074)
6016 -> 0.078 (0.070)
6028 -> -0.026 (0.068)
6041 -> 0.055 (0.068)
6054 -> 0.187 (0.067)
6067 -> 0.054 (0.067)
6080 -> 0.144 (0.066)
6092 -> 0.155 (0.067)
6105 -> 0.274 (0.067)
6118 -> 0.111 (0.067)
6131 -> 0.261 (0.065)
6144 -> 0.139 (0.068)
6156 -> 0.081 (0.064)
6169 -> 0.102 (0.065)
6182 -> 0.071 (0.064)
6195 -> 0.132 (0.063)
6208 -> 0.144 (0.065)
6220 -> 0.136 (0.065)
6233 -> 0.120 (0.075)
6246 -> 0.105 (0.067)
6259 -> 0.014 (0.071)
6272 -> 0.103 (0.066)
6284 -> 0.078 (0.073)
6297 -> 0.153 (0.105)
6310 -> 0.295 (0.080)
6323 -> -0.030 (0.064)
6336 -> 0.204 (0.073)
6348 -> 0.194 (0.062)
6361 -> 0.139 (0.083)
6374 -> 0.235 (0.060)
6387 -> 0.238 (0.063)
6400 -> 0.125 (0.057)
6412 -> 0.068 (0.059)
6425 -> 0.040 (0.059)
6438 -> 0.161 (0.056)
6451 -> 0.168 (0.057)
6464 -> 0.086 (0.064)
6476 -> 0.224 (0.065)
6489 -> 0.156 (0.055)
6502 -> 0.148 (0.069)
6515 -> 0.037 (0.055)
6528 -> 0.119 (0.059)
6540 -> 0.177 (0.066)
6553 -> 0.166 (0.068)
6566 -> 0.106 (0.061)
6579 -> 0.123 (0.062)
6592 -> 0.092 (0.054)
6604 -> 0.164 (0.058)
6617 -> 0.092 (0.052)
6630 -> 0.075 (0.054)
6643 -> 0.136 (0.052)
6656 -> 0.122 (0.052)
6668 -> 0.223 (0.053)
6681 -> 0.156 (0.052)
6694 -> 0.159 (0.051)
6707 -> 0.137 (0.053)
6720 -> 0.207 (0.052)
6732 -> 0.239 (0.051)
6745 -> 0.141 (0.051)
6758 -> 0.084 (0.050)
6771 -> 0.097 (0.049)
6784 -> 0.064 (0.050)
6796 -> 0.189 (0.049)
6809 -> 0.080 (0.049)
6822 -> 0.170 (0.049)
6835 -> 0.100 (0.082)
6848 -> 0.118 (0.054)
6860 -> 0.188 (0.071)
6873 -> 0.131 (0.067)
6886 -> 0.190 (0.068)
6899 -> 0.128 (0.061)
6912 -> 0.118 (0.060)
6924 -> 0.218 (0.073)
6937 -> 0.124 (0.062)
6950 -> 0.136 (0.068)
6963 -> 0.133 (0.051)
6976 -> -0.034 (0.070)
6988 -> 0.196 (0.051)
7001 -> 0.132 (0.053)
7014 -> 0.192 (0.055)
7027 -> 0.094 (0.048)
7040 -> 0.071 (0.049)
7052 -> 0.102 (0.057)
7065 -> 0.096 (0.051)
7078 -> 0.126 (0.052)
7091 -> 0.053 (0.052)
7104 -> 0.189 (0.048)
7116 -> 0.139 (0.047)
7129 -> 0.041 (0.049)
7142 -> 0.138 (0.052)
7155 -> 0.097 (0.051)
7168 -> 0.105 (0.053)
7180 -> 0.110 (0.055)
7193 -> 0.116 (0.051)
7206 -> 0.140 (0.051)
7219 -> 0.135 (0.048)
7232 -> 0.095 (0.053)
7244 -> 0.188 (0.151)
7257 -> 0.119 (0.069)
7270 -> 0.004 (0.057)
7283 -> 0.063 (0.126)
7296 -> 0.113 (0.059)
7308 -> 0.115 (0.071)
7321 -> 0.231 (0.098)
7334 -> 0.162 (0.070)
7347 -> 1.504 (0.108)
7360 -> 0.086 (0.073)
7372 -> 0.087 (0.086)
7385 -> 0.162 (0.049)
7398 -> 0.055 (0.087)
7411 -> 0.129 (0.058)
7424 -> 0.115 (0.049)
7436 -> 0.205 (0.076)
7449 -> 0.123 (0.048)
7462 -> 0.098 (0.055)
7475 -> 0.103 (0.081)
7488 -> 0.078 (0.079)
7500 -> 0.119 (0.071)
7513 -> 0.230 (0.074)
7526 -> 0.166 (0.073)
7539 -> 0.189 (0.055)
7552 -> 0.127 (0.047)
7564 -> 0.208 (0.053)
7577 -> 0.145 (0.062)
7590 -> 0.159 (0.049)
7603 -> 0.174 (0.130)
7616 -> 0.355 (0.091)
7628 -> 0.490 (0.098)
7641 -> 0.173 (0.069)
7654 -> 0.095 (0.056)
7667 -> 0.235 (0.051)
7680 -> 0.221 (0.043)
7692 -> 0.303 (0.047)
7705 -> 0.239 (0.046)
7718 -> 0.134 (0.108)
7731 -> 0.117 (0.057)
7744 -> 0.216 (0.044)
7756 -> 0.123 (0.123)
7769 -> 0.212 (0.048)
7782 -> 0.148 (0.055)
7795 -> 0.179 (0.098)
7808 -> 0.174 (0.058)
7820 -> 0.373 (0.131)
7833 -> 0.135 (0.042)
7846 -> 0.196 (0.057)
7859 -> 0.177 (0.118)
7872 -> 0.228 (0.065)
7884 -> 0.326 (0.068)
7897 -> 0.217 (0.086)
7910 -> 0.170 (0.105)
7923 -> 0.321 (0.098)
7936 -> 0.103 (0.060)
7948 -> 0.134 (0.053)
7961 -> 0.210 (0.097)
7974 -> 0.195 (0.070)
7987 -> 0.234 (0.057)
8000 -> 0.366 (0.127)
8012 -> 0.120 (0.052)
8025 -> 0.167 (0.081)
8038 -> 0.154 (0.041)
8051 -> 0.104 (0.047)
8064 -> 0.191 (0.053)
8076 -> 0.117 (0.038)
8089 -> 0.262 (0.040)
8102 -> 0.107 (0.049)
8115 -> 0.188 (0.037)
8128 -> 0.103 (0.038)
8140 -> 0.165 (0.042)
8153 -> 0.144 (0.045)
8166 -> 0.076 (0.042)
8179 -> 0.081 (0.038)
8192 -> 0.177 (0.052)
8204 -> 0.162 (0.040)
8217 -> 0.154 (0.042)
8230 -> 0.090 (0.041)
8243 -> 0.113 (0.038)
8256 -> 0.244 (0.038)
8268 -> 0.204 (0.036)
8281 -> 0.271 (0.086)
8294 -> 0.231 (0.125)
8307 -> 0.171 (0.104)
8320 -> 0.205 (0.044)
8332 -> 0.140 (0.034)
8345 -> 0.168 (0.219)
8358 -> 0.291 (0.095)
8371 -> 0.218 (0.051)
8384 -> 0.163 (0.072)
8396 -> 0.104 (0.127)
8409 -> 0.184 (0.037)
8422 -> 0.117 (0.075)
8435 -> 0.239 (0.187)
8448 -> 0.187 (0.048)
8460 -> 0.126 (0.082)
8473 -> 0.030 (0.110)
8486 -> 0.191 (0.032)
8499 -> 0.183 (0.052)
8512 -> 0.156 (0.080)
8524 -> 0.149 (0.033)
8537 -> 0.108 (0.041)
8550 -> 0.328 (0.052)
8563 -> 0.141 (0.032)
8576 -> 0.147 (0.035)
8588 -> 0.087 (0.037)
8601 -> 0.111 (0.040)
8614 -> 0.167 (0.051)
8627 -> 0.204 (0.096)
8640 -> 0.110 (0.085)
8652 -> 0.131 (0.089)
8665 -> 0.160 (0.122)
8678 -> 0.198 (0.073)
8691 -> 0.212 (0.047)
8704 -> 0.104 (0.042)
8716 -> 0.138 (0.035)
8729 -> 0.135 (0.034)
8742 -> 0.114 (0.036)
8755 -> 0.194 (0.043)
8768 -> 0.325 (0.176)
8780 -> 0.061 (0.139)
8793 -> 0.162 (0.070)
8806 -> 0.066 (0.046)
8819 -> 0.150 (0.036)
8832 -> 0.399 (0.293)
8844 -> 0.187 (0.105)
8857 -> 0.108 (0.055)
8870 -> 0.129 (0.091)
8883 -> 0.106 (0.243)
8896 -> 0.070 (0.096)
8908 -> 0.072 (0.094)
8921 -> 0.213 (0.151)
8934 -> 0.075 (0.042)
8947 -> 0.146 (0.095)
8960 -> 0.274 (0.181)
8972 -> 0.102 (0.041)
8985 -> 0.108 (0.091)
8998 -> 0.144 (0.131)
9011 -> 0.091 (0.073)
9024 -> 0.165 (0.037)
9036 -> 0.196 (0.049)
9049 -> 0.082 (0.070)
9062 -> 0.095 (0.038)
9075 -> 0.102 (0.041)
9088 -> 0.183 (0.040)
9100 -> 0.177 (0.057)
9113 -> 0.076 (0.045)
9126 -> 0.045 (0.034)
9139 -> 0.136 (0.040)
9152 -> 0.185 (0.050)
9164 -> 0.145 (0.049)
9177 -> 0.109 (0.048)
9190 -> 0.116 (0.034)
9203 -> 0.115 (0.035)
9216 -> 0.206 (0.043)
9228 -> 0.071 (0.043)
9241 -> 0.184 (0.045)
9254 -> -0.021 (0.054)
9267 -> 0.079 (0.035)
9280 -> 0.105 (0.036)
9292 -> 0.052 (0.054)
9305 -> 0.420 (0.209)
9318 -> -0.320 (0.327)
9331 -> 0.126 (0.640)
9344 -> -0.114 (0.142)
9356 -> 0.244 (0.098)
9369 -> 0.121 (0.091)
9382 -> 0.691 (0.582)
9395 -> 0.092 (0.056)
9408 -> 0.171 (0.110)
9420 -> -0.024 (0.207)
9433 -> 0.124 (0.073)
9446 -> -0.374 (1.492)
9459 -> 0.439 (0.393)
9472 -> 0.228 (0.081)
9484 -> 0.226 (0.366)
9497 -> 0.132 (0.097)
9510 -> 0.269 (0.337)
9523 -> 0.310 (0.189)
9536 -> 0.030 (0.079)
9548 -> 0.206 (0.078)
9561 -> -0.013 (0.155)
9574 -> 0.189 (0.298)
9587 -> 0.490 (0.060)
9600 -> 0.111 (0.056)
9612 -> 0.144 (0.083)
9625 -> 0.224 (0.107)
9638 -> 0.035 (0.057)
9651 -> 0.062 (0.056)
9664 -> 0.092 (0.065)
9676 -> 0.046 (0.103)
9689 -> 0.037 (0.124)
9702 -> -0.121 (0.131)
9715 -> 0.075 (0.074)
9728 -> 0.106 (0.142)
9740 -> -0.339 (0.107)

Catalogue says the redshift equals 0.970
